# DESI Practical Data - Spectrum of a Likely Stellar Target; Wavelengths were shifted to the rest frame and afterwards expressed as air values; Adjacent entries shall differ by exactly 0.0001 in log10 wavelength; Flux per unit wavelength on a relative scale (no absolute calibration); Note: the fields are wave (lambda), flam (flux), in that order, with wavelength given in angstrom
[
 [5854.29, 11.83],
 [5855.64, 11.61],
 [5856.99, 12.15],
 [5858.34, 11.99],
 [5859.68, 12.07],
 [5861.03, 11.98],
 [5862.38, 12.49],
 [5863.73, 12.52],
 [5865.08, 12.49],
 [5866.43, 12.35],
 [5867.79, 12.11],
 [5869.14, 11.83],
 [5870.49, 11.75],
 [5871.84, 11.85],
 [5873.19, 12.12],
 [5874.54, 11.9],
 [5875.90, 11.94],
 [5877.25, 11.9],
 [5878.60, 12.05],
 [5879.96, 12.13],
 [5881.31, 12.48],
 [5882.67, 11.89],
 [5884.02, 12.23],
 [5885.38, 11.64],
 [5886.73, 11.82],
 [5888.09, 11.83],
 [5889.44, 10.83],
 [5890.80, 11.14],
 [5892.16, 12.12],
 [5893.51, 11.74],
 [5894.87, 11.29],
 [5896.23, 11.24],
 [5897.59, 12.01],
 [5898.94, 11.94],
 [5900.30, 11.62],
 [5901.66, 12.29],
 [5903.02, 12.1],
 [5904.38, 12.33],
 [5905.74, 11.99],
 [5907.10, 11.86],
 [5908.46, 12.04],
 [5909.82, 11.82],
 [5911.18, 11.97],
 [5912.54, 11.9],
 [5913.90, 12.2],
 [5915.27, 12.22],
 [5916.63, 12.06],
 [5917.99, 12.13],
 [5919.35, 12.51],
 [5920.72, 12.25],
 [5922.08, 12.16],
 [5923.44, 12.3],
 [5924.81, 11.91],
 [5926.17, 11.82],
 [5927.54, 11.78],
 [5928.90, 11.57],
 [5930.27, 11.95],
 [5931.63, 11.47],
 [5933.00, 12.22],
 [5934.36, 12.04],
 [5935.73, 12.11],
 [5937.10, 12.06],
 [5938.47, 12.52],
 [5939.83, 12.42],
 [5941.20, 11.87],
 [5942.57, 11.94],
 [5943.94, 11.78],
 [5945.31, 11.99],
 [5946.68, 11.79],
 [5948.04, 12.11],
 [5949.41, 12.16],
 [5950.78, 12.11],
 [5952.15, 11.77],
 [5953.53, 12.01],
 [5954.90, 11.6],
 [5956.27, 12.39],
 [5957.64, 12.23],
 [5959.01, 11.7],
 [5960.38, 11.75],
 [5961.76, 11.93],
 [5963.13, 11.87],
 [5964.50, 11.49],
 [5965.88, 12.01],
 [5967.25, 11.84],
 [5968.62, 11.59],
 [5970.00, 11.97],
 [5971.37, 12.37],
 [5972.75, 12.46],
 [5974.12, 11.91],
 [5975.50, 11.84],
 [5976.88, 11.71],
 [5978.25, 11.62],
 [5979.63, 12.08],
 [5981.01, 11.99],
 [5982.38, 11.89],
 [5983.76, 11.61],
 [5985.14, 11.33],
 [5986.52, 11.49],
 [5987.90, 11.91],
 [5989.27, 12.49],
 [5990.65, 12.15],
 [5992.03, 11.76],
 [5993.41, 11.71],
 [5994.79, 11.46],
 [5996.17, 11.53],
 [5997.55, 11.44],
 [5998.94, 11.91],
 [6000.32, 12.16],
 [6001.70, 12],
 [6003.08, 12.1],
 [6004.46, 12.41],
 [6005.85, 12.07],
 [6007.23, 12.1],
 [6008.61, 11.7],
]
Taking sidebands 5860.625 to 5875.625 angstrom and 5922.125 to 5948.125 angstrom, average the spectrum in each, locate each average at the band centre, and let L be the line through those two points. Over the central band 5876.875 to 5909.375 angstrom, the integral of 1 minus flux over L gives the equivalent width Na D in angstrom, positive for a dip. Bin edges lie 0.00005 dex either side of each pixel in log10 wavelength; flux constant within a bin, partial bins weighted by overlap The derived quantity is 0.6 angstrom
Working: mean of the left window 12.1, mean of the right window 12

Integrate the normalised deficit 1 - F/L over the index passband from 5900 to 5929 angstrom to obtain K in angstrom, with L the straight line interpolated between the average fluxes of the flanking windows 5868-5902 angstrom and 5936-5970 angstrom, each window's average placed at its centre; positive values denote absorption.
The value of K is -0.4 angstrom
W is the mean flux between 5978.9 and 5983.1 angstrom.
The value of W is 12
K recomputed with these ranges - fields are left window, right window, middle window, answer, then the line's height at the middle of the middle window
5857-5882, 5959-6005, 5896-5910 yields 0.1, 12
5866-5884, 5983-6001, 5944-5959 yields -0.2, 11.9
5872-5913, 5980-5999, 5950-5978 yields -0.3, 11.8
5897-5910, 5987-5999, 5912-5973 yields -0.4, 11.9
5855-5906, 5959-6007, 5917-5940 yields -0.3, 11.9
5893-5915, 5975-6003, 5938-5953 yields -0.2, 11.9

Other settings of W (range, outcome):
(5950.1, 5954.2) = 11.9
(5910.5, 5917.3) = 12.1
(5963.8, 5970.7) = 11.8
